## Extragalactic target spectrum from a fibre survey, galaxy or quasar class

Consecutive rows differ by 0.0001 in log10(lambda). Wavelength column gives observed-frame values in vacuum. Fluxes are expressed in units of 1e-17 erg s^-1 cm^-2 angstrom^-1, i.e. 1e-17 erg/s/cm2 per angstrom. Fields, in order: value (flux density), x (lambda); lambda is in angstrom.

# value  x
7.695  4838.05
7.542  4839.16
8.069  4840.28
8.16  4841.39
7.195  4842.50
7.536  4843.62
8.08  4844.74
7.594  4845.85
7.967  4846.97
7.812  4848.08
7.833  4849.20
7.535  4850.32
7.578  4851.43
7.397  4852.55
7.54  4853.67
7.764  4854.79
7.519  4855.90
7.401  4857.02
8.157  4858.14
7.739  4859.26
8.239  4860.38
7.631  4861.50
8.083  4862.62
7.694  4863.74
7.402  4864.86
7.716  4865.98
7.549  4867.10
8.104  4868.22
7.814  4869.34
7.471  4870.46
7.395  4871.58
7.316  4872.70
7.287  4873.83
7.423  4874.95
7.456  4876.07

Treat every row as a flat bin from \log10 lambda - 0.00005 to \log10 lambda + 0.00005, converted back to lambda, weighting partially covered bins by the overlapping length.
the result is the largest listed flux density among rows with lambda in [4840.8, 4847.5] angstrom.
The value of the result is 8.16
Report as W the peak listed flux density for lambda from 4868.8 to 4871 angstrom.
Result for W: 7.814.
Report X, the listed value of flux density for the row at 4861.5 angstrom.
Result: 7.631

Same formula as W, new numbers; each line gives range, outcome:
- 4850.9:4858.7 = 8.157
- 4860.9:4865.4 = 8.083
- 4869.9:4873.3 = 7.471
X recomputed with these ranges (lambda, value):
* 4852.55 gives 7.397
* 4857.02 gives 7.401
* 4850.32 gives 7.535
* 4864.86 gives 7.402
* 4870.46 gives 7.471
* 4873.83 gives 7.287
